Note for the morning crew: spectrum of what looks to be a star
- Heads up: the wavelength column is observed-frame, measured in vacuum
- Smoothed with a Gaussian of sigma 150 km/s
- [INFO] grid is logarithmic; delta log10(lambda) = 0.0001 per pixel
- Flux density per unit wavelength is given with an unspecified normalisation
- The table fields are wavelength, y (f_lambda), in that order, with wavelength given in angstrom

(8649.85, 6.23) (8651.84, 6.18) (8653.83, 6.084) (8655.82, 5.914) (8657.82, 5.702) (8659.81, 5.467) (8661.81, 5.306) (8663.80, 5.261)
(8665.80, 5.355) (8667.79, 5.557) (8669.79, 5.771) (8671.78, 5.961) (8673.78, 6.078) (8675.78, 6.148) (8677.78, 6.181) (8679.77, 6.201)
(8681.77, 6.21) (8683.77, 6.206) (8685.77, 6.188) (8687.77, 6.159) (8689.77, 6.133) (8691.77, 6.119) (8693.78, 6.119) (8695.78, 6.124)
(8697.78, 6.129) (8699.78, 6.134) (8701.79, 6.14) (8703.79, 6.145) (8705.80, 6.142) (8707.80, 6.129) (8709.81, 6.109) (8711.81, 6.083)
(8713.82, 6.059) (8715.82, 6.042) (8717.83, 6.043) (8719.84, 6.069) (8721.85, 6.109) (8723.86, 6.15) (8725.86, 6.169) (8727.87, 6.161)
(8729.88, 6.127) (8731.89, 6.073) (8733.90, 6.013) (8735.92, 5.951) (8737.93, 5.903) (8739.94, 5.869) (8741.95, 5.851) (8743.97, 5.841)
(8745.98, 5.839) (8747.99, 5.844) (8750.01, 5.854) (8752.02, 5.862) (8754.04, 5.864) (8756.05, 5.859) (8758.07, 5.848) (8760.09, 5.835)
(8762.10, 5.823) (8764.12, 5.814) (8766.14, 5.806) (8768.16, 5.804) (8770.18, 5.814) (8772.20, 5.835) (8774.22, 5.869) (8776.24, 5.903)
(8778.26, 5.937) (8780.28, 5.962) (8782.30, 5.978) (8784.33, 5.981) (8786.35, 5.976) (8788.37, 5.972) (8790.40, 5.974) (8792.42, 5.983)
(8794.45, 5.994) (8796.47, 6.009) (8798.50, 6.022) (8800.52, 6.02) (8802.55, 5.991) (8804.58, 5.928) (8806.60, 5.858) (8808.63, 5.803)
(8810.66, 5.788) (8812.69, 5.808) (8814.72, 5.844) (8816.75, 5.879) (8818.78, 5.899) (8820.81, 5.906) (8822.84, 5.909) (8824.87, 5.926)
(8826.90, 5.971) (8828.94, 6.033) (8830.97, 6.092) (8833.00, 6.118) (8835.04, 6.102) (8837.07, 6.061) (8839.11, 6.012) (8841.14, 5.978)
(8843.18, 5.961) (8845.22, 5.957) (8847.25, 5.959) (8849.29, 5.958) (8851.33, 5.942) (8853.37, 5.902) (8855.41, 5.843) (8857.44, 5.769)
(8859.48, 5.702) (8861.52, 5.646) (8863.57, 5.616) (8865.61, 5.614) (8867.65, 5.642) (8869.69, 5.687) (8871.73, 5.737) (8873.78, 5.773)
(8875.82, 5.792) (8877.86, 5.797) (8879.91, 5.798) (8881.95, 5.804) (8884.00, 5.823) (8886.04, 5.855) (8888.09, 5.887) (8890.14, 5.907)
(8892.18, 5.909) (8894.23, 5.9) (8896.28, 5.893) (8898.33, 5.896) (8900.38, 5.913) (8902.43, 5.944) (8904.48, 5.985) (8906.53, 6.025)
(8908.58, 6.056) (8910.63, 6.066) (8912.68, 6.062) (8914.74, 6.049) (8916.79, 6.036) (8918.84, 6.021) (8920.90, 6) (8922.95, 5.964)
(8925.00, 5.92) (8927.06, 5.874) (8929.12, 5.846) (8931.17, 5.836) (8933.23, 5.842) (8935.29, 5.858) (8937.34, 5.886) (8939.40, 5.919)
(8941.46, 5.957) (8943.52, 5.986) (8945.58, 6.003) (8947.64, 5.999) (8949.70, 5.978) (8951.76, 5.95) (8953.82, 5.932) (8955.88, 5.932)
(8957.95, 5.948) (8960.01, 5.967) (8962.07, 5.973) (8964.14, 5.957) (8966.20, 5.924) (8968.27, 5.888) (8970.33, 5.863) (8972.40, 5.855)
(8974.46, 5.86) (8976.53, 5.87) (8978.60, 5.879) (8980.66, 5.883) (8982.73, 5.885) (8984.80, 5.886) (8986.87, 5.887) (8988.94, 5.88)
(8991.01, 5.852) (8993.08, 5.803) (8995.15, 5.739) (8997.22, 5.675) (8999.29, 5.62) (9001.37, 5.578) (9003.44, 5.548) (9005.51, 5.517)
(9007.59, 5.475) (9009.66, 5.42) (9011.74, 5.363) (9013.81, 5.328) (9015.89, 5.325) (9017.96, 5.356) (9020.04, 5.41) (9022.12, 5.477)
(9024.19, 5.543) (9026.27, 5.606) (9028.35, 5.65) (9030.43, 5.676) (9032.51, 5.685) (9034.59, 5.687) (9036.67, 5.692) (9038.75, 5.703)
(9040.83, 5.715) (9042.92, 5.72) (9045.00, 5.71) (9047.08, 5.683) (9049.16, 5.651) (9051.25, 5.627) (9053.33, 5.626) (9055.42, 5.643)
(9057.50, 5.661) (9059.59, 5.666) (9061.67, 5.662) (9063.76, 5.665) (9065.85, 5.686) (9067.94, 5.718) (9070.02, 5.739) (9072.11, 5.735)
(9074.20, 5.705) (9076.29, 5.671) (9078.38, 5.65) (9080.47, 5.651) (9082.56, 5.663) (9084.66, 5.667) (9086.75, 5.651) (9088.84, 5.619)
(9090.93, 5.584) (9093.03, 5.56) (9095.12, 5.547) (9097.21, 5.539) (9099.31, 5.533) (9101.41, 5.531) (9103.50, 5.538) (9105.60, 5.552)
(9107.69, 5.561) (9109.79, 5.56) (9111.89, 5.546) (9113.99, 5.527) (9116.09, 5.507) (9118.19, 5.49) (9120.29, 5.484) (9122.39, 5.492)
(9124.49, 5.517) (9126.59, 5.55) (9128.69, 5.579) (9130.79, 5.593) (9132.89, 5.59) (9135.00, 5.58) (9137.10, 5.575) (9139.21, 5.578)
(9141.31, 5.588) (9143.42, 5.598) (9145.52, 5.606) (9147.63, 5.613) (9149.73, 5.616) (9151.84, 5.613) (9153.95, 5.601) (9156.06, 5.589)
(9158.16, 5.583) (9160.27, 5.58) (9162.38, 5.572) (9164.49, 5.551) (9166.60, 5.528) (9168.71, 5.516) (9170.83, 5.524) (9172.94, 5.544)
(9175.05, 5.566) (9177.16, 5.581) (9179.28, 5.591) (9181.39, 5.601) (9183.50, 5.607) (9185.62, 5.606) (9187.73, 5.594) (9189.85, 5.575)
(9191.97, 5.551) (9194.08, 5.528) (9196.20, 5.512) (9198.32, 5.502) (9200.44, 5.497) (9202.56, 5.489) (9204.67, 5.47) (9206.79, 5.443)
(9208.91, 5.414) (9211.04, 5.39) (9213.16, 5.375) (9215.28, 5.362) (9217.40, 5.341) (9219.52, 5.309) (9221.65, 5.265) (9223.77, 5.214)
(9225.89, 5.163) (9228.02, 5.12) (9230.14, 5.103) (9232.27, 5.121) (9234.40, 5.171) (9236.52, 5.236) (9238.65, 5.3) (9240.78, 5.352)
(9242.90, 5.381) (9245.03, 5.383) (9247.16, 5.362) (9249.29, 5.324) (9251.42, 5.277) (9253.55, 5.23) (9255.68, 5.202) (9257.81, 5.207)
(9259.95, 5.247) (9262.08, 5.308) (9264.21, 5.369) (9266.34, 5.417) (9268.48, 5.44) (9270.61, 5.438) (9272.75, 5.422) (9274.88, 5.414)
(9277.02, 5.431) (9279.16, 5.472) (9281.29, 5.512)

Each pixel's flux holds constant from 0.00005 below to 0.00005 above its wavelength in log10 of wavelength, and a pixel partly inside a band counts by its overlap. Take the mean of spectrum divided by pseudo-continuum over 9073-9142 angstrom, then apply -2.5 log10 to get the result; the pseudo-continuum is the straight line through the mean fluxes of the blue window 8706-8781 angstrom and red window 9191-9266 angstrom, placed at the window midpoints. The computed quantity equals -0.018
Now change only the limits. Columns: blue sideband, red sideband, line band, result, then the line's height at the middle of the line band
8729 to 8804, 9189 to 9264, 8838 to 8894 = -0.007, 5.79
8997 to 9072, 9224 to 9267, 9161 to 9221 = -0.031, 5.35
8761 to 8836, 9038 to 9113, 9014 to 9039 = 0.026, 5.69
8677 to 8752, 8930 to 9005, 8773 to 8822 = 0.013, 6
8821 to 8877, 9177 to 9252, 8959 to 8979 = -0.035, 5.72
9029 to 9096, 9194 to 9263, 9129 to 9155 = -0.019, 5.5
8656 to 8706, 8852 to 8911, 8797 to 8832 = -0.009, 5.87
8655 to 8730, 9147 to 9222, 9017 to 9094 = 0.000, 5.64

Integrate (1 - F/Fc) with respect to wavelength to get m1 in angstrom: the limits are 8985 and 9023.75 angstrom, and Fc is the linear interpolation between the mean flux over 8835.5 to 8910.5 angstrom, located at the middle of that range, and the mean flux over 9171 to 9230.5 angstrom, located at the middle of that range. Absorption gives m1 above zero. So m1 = 0.8 angstrom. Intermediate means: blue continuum 5.86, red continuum 5.45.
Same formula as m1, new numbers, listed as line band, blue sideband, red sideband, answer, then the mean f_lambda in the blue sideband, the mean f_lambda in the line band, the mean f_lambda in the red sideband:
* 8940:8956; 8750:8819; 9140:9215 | -0.6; 5.9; 5.97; 5.54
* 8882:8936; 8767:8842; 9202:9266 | -1.4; 5.94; 5.93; 5.3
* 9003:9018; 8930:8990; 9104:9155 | 1.0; 5.91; 5.42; 5.56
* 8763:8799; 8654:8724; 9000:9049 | -0.3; 5.99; 5.92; 5.56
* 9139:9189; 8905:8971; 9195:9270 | -1.0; 5.95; 5.58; 5.32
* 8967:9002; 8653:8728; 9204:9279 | -1.2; 6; 5.82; 5.31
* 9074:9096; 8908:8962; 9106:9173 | 0.1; 5.96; 5.63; 5.56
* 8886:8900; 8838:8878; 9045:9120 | -0.3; 5.82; 5.89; 5.62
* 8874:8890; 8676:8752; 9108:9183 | 0.1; 6.07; 5.82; 5.56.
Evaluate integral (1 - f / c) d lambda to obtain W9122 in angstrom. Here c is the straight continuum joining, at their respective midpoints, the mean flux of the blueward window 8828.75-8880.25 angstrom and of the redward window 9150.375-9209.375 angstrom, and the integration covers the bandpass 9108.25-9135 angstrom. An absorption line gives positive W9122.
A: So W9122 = 0.3 angstrom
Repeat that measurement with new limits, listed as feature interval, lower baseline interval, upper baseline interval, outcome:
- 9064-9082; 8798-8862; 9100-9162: -0.2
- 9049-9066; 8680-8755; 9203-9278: -0.2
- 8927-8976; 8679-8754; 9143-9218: -1.1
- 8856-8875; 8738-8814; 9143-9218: 0.4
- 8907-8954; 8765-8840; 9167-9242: -1.5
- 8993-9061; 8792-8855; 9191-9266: 0.6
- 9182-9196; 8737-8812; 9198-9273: -0.5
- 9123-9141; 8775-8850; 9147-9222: 0.0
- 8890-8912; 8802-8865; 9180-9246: -0.5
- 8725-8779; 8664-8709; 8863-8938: 0.8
